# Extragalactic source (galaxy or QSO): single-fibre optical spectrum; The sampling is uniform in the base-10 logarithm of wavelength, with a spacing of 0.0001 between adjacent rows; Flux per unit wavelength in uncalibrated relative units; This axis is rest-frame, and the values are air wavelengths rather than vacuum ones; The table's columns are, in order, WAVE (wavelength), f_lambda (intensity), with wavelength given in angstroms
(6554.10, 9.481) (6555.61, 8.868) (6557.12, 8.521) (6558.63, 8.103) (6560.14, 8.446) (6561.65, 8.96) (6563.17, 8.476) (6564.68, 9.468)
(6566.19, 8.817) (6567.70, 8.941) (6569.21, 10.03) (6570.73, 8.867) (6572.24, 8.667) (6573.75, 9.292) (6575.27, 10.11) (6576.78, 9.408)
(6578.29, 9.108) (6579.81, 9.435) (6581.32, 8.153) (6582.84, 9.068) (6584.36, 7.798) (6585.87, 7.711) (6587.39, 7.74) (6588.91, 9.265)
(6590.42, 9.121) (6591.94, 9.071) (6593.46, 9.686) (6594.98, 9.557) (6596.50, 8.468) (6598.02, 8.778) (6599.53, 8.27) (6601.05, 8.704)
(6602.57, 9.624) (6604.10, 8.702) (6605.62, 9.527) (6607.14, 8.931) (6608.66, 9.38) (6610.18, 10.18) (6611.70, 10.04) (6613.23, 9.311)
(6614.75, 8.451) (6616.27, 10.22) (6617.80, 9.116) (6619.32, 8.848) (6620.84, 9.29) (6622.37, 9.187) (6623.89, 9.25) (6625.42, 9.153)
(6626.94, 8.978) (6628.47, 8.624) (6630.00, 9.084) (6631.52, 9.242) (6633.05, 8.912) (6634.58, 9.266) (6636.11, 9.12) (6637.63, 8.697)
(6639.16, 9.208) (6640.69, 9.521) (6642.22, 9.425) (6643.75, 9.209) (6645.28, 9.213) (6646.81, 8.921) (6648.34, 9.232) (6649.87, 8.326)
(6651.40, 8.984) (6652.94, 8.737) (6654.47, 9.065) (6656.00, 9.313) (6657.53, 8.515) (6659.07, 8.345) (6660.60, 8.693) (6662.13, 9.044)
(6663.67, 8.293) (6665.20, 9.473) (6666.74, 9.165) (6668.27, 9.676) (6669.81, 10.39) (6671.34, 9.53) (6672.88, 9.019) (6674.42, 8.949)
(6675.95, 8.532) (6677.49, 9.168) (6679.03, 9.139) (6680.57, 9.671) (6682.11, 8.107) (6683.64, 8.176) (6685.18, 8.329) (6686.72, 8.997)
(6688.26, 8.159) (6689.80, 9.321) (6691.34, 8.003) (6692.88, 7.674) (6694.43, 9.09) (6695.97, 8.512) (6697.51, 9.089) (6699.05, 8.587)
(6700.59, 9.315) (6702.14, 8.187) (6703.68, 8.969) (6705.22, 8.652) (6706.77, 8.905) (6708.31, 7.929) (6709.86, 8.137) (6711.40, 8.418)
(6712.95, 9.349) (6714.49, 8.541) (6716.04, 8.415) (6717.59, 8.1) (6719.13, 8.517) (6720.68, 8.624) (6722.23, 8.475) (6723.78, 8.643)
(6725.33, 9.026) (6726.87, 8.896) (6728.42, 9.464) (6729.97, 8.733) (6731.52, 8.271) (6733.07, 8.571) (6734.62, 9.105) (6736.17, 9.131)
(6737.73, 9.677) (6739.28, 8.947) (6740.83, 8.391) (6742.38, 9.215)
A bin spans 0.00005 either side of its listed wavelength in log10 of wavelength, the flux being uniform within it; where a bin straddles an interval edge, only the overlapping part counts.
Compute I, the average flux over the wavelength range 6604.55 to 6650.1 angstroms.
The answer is 9.2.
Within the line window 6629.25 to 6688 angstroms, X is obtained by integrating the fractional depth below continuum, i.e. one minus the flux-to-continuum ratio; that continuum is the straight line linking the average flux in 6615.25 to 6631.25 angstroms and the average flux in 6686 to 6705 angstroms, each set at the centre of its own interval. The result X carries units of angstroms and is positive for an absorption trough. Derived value -0.6 angstroms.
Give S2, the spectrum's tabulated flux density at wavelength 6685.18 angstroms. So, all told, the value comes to 8.329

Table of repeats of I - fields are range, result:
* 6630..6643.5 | 9.17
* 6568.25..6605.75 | 8.96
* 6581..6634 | 9.02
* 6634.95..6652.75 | 9.07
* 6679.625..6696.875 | 8.56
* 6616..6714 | 8.92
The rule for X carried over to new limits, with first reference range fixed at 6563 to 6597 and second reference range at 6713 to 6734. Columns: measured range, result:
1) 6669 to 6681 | -0.7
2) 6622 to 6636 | -0.3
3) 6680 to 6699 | 0.3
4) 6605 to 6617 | -0.8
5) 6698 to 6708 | 0.0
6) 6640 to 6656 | -0.4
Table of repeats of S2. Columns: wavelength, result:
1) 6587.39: 7.74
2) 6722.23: 8.475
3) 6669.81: 10.39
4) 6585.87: 7.711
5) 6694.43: 9.09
